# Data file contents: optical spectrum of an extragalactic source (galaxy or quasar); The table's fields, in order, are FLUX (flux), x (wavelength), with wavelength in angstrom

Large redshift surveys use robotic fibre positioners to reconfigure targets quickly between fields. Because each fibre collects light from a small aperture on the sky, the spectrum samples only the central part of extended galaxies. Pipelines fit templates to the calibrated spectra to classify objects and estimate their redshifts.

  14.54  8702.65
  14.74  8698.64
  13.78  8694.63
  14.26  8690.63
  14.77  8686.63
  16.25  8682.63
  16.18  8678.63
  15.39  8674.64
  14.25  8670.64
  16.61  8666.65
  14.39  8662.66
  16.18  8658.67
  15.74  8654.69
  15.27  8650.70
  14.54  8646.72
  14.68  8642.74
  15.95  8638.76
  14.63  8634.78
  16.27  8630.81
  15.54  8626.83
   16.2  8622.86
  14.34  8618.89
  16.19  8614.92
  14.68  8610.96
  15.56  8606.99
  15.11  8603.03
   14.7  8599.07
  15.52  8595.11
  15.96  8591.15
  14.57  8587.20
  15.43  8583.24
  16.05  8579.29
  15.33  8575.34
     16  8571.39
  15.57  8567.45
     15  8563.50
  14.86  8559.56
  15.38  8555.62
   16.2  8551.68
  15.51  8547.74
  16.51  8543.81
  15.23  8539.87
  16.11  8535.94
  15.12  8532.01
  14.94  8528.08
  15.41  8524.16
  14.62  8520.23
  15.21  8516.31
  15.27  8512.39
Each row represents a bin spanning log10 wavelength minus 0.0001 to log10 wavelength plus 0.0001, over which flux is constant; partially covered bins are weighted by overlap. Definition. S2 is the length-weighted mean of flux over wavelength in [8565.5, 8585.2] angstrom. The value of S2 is 15.7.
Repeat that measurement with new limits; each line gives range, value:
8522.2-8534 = 15.2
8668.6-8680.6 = 15.3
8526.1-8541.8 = 15.4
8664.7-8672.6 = 15.4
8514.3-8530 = 15.1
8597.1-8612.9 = 15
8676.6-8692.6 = 15.4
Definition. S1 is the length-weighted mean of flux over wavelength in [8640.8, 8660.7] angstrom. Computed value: 15.3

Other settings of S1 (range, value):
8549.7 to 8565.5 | 15.4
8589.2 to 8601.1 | 15.4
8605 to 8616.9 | 15.5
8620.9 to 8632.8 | 16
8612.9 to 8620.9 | 15.3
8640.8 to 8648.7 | 14.6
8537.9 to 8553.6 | 15.9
